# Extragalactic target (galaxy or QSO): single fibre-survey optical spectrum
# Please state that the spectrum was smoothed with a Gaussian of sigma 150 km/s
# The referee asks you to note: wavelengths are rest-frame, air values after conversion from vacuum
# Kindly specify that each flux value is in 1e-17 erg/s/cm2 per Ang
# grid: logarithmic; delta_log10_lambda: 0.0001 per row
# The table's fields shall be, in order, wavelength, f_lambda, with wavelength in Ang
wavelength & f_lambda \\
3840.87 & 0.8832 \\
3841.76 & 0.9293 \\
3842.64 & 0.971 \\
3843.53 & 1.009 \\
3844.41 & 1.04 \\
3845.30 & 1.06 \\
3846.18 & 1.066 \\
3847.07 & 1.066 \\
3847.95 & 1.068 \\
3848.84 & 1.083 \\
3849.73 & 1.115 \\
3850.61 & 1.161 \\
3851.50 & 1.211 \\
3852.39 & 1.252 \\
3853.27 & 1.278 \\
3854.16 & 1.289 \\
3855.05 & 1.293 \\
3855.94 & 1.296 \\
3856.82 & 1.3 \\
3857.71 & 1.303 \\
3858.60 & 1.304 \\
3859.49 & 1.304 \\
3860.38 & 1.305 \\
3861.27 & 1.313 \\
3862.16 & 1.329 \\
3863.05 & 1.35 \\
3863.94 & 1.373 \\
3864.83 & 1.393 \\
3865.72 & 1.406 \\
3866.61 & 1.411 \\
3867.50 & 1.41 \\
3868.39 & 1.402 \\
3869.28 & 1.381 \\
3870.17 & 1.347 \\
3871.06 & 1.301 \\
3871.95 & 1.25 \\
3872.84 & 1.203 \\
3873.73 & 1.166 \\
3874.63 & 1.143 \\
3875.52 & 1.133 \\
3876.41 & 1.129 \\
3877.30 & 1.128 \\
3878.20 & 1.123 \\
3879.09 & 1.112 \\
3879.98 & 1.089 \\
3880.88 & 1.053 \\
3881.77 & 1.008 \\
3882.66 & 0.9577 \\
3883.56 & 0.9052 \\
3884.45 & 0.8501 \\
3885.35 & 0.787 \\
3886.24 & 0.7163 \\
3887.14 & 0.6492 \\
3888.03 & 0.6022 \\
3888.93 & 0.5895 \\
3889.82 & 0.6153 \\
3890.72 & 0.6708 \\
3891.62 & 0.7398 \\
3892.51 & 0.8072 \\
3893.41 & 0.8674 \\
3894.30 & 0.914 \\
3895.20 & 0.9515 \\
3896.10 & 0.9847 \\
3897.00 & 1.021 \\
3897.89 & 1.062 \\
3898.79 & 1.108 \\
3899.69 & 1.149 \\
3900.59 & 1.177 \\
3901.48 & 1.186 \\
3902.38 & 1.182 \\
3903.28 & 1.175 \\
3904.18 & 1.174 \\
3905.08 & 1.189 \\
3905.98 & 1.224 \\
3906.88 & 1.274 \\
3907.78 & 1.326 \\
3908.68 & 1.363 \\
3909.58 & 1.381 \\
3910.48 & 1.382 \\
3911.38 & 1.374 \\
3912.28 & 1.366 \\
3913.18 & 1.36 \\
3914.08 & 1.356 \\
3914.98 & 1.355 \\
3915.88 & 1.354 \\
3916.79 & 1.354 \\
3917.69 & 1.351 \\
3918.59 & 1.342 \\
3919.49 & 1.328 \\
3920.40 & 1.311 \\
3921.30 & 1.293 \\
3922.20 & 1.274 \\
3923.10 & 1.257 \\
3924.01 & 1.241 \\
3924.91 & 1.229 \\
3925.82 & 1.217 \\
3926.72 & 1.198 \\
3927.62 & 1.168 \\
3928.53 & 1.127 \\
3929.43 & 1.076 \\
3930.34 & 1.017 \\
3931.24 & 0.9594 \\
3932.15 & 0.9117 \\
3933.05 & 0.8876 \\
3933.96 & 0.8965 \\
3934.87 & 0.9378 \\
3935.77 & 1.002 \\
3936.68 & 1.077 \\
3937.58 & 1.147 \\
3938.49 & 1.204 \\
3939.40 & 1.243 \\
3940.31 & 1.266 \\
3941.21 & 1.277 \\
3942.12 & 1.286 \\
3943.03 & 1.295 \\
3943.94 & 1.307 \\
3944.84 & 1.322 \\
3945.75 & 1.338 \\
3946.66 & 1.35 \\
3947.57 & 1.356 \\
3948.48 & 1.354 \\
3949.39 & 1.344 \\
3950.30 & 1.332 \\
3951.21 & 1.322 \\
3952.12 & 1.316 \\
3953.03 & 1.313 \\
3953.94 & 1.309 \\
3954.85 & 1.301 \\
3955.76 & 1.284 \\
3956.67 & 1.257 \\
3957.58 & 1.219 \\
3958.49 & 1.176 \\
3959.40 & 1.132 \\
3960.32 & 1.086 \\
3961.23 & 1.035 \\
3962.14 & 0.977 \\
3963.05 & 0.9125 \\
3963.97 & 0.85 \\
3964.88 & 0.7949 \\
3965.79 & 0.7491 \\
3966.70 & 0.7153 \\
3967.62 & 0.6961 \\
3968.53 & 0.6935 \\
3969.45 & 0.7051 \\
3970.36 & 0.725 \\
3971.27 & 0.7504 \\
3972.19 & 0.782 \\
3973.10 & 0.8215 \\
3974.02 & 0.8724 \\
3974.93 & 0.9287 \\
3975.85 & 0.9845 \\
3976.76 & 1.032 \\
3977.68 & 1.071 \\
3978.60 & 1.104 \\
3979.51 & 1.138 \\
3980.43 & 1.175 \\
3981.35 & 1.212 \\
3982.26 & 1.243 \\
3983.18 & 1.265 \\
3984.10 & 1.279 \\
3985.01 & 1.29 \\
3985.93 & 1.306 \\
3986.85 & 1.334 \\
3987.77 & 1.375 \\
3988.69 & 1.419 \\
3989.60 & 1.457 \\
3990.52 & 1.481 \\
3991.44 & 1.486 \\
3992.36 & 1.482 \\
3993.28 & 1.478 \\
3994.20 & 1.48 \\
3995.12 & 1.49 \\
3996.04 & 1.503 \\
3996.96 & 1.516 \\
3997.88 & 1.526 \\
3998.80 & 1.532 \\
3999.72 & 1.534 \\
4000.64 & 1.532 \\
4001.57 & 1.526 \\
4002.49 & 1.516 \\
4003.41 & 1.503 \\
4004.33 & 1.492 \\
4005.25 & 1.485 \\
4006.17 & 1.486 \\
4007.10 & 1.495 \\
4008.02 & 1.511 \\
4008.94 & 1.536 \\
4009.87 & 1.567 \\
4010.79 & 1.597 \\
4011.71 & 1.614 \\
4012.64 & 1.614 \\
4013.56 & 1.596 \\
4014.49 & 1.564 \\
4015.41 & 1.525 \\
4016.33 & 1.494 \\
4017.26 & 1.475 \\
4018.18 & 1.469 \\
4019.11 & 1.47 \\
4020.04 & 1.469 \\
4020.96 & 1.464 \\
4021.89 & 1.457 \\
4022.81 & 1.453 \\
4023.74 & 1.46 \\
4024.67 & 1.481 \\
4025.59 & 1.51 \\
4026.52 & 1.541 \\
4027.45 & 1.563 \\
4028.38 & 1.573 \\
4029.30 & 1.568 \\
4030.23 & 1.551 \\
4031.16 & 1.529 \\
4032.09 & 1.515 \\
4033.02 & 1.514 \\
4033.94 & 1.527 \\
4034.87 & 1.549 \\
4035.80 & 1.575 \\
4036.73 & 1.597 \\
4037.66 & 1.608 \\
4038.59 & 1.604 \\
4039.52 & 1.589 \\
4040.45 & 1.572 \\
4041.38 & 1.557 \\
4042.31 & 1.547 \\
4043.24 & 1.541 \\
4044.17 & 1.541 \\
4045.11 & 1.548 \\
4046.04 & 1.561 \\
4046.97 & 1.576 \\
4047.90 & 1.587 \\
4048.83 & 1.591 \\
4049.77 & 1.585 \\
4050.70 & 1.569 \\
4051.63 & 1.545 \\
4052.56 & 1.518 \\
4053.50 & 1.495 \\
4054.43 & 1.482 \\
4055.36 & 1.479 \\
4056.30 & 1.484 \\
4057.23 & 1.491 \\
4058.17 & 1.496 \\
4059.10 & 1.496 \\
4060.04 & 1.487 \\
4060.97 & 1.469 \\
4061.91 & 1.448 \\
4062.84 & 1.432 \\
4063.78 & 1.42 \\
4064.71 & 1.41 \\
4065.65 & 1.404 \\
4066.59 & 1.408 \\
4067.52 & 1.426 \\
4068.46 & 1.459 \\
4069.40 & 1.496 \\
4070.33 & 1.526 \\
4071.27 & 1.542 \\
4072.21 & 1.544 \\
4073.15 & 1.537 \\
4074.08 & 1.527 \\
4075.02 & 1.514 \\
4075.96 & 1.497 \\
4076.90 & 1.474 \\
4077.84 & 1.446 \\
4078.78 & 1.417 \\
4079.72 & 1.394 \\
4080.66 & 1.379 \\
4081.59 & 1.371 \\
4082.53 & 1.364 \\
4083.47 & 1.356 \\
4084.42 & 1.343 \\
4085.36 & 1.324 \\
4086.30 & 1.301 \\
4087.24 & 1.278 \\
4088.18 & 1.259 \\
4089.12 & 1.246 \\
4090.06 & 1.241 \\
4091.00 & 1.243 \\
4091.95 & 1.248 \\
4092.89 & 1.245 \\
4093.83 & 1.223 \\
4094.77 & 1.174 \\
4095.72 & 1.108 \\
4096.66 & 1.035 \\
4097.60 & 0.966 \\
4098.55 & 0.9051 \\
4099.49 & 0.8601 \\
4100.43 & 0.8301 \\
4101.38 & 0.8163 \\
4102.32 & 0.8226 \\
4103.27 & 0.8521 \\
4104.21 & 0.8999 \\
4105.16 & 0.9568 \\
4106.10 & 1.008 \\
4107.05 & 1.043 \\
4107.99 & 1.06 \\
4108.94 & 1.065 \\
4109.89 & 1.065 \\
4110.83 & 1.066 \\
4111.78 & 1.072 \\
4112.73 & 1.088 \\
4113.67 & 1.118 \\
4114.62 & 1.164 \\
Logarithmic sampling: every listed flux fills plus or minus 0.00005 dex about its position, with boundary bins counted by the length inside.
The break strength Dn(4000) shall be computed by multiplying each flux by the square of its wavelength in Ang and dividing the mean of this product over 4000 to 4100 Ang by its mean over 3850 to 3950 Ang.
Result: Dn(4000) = 1.3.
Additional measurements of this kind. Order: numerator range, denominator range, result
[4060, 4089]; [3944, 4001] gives 1.26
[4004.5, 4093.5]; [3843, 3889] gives 1.41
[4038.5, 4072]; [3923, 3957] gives 1.33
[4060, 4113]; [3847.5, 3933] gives 1.19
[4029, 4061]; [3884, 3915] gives 1.58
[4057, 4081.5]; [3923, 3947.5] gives 1.35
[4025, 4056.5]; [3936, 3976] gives 1.48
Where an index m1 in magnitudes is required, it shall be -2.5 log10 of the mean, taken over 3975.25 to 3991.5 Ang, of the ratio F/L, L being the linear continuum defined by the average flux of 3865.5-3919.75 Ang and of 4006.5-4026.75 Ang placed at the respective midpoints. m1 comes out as 0.133 mag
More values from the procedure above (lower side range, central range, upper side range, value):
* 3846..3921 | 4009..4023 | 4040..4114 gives -0.19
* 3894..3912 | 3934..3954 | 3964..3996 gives -0.09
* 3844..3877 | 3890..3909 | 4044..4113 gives 0.18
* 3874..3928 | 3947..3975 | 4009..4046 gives 0.25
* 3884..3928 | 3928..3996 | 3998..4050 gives 0.15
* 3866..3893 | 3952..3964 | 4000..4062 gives 0.11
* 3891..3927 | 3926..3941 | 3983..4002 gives 0.18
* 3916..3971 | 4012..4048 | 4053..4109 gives -0.24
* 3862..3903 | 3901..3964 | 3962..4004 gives -0.09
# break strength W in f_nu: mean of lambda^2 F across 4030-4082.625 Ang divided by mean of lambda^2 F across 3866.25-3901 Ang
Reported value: 1.6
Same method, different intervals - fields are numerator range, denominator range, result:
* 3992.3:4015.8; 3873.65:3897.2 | 1.78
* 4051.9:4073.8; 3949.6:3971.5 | 1.51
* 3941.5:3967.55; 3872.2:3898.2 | 1.30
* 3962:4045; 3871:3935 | 1.30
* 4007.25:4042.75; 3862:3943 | 1.43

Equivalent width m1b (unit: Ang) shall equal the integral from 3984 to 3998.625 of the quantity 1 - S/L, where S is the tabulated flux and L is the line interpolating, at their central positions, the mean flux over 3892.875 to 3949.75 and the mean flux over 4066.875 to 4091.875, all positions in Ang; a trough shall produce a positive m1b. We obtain -1.7 Ang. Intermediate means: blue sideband 1.2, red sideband 1.4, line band 1.44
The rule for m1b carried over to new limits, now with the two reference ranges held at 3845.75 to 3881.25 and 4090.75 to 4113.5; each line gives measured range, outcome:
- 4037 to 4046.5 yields -4.3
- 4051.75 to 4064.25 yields -4.8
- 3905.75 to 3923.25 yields -2.0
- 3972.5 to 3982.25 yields 0.8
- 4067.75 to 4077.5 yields -4.2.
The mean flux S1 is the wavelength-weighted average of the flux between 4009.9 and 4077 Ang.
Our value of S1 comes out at 1.52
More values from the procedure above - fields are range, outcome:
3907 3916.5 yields 1.36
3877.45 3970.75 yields 1.11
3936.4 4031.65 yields 1.3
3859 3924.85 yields 1.16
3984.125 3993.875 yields 1.41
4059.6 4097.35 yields 1.37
